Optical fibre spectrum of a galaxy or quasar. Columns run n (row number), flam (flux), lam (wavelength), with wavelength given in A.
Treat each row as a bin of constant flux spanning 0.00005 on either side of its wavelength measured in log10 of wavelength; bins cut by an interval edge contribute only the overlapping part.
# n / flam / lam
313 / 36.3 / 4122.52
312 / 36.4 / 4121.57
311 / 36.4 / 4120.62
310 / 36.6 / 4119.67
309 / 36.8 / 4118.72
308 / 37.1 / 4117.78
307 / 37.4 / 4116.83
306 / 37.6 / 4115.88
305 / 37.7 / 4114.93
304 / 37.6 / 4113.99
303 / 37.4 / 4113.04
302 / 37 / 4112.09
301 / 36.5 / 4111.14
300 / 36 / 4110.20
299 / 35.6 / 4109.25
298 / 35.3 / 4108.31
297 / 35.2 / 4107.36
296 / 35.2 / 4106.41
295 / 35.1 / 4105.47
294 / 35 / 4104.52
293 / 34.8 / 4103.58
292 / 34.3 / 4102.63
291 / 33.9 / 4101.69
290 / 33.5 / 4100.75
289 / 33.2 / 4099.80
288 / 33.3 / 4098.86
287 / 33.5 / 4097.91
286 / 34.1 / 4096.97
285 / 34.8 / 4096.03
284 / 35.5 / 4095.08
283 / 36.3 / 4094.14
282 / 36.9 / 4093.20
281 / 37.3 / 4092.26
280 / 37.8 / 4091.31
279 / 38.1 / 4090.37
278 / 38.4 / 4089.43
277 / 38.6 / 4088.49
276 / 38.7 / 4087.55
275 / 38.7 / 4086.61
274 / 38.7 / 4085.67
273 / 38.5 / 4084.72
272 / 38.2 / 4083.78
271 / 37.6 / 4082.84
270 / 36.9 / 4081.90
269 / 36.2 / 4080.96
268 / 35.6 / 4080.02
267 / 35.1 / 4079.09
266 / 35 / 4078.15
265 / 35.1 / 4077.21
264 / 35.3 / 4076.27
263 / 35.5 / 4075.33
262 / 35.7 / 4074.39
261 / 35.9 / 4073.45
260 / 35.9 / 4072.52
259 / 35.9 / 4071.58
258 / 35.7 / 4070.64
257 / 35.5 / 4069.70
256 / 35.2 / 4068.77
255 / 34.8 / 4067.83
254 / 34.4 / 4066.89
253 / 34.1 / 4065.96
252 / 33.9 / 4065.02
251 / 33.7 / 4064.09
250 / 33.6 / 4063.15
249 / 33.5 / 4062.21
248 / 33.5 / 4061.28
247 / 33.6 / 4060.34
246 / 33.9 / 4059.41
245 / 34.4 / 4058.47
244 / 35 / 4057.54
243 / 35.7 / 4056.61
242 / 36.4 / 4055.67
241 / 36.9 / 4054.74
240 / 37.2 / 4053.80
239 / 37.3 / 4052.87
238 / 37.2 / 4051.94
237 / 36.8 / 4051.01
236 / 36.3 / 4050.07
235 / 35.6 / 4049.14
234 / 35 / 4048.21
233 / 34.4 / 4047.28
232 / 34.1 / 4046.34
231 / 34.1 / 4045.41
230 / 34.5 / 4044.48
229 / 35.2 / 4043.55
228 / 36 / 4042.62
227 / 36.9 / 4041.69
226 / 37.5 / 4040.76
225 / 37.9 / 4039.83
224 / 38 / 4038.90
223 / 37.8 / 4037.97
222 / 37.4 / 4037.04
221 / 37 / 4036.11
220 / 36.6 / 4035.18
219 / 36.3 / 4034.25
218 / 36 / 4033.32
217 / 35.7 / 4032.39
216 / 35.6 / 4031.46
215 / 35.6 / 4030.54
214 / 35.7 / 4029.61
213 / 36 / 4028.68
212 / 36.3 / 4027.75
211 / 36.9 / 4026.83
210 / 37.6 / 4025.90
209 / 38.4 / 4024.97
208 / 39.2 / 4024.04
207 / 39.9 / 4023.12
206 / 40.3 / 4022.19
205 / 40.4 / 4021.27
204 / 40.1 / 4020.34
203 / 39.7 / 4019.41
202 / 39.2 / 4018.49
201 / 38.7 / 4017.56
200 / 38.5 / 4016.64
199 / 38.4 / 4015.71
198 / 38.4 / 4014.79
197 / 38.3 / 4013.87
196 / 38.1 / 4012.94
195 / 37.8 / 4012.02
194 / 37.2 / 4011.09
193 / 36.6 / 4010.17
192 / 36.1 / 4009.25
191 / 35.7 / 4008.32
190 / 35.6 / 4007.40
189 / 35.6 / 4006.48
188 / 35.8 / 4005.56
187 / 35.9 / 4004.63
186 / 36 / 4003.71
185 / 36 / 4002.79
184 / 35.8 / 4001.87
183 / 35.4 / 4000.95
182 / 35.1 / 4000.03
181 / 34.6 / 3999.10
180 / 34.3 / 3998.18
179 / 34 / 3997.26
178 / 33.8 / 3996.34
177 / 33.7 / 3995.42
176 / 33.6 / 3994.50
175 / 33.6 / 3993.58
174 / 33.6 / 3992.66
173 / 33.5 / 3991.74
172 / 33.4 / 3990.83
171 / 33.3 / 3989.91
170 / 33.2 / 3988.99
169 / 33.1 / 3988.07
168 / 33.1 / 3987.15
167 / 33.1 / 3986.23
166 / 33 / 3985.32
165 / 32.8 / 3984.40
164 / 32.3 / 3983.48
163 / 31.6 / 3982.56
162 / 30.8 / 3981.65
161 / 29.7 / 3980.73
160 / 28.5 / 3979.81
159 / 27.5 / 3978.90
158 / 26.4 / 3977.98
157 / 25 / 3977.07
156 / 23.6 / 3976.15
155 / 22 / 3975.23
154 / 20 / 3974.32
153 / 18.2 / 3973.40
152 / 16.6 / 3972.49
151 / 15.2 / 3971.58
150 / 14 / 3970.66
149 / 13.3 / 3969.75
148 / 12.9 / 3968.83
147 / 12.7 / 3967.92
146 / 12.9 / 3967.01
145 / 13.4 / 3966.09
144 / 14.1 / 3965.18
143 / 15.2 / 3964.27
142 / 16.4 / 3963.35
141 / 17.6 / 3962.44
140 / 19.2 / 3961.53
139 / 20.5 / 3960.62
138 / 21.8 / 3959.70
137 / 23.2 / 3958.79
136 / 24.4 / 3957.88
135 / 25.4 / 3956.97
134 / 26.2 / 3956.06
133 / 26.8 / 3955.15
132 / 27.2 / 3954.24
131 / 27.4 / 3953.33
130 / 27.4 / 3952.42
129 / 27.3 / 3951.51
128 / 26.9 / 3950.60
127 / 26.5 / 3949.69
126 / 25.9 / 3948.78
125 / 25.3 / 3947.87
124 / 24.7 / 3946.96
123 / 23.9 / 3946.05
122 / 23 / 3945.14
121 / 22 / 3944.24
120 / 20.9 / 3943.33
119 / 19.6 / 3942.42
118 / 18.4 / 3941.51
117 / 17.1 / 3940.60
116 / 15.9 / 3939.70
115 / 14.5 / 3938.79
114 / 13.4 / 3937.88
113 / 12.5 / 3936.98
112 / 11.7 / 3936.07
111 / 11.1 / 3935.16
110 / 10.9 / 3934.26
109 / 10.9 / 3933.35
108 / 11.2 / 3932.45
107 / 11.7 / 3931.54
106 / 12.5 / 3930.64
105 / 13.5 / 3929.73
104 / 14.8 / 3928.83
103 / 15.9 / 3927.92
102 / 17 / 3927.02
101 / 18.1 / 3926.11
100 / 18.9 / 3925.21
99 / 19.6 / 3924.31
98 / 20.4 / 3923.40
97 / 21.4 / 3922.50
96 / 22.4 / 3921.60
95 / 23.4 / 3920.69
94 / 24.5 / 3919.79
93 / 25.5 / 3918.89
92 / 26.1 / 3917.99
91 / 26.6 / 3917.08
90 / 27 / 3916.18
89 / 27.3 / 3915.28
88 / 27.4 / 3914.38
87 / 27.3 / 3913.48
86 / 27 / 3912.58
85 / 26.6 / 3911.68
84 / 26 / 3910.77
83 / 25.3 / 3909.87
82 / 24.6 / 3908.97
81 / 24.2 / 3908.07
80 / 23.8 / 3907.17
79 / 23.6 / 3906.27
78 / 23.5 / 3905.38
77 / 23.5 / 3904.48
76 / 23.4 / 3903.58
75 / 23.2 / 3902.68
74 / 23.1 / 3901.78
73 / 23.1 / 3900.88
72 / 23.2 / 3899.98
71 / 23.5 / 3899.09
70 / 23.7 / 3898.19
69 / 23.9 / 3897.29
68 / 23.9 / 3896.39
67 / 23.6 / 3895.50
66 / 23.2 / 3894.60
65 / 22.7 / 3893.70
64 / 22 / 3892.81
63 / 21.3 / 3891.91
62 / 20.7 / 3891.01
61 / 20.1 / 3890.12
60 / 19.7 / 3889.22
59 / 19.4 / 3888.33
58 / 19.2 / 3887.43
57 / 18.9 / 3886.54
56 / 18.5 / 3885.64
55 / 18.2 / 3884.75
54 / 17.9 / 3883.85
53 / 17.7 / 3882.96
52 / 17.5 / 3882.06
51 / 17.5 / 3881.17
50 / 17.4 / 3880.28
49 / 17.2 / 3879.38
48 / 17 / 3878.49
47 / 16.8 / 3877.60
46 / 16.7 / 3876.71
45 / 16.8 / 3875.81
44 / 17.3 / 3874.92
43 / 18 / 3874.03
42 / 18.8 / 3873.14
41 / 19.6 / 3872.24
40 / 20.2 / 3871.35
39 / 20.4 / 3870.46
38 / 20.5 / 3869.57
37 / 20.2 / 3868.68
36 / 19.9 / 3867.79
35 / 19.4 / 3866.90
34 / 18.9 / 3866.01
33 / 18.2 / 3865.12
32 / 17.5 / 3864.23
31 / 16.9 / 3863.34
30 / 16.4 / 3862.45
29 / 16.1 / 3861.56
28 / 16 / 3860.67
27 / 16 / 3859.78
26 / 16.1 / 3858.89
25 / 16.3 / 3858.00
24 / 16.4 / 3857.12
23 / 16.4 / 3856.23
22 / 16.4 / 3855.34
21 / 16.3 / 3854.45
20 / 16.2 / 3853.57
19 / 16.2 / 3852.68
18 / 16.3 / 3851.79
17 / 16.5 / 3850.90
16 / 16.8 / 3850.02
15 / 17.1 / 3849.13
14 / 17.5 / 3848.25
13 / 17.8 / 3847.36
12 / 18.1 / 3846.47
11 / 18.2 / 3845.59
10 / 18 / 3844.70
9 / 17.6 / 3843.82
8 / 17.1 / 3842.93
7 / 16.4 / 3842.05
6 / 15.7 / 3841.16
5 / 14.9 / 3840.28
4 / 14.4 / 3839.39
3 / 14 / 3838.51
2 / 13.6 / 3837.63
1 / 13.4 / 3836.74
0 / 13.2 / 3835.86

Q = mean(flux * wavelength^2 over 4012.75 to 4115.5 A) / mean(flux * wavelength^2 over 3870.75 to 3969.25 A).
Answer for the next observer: 1.9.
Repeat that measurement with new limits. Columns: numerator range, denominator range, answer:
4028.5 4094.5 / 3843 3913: 2.01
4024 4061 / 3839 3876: 2.28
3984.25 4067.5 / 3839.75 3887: 2.23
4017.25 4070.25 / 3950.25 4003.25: 1.42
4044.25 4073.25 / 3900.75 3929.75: 1.63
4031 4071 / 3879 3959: 1.79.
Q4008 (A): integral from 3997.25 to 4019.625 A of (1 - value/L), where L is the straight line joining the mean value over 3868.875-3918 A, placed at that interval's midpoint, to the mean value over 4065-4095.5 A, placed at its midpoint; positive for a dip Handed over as -4.3 A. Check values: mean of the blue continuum 21.7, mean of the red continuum 36.4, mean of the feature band 36.7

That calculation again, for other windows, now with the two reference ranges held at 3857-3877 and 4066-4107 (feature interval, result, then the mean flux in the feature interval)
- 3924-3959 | 6.73 A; 19.6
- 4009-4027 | -4.90 A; 38.5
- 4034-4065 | -2.72 A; 35.7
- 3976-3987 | -0.99 A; 29.8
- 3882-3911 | -2.29 A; 22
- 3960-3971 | 4.52 A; 15.3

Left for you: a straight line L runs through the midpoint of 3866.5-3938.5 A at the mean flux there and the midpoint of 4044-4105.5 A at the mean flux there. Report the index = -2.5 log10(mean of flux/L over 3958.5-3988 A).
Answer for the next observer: 0.20 mag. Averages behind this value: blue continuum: 20.2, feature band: 22.2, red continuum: 35.6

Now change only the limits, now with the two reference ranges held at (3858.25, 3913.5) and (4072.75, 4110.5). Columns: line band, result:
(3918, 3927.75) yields 0.10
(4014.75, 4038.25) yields -0.21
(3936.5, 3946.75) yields 0.32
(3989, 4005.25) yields -0.19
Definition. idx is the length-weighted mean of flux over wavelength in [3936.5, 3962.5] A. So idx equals 22.3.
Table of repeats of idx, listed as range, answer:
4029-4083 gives 35.6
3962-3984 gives 20.5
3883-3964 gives 21.3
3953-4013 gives 27.9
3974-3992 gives 29.8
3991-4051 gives 36.4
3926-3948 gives 16.3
